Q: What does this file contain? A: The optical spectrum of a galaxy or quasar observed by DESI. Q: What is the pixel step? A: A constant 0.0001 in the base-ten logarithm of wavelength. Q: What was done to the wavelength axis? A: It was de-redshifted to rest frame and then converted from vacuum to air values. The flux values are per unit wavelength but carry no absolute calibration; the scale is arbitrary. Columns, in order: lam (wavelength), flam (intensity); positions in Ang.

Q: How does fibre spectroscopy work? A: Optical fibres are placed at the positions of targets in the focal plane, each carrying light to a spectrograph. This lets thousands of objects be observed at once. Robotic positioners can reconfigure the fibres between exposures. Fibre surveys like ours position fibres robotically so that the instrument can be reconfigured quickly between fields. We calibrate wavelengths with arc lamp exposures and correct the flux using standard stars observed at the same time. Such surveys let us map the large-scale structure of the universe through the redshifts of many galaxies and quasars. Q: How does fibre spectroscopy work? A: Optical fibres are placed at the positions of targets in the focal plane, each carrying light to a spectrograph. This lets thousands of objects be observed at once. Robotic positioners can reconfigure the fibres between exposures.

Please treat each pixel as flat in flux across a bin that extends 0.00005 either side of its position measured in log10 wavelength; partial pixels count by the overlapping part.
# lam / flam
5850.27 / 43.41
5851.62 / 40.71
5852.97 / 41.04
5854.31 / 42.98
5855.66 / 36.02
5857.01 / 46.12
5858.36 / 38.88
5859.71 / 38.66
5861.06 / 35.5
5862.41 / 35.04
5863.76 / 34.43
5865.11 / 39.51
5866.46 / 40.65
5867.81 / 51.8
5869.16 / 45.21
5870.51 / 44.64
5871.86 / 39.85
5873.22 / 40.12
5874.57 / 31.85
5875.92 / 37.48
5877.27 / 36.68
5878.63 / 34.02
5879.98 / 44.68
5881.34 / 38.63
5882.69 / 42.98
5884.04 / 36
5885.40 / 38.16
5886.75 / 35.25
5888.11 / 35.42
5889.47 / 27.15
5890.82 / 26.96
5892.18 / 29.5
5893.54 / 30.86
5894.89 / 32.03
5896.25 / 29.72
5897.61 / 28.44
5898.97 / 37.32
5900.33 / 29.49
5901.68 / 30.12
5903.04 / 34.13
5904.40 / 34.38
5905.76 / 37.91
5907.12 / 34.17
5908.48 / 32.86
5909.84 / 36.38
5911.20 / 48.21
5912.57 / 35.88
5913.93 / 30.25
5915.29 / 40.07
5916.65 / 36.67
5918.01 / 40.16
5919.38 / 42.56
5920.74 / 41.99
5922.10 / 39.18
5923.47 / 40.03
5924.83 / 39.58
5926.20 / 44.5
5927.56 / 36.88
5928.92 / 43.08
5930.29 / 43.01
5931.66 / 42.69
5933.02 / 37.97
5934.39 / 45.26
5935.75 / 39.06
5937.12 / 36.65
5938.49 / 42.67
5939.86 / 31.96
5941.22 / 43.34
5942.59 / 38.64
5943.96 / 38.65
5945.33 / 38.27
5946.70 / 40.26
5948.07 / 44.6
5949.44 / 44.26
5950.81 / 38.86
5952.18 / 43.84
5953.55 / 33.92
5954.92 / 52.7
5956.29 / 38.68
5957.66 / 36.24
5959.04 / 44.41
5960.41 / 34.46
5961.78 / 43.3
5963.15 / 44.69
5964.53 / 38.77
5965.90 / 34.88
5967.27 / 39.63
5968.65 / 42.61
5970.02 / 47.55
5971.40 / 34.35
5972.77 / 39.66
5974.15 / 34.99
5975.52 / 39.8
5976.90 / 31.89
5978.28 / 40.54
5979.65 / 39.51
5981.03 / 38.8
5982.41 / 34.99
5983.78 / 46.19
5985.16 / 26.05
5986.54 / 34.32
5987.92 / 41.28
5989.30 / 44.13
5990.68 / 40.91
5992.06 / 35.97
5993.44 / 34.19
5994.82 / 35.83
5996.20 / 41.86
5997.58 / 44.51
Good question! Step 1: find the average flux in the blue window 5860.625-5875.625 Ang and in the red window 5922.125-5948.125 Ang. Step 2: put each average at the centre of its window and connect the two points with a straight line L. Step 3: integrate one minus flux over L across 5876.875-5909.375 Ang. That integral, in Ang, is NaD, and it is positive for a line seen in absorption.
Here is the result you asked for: 4.9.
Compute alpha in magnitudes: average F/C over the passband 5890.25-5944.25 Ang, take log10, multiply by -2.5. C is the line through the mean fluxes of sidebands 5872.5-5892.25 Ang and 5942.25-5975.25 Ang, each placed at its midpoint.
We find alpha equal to 0.03 mag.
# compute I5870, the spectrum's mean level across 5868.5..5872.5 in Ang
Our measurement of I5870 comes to 43.3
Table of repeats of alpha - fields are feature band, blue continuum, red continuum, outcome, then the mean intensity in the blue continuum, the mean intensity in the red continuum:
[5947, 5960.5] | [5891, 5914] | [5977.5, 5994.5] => -0.15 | 33.6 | 38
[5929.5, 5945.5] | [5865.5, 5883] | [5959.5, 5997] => -0.01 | 40.6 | 38.6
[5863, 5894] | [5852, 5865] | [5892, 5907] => -0.05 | 38.8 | 32.3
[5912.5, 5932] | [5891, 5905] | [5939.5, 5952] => -0.11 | 31.4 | 40.2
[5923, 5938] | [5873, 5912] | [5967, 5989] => -0.13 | 34.8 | 38.3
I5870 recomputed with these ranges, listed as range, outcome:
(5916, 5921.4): 40.3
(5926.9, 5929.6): 40.1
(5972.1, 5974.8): 37.3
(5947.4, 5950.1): 44.4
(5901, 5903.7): 32.2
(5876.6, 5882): 38.4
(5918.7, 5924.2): 41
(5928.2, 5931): 42.9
